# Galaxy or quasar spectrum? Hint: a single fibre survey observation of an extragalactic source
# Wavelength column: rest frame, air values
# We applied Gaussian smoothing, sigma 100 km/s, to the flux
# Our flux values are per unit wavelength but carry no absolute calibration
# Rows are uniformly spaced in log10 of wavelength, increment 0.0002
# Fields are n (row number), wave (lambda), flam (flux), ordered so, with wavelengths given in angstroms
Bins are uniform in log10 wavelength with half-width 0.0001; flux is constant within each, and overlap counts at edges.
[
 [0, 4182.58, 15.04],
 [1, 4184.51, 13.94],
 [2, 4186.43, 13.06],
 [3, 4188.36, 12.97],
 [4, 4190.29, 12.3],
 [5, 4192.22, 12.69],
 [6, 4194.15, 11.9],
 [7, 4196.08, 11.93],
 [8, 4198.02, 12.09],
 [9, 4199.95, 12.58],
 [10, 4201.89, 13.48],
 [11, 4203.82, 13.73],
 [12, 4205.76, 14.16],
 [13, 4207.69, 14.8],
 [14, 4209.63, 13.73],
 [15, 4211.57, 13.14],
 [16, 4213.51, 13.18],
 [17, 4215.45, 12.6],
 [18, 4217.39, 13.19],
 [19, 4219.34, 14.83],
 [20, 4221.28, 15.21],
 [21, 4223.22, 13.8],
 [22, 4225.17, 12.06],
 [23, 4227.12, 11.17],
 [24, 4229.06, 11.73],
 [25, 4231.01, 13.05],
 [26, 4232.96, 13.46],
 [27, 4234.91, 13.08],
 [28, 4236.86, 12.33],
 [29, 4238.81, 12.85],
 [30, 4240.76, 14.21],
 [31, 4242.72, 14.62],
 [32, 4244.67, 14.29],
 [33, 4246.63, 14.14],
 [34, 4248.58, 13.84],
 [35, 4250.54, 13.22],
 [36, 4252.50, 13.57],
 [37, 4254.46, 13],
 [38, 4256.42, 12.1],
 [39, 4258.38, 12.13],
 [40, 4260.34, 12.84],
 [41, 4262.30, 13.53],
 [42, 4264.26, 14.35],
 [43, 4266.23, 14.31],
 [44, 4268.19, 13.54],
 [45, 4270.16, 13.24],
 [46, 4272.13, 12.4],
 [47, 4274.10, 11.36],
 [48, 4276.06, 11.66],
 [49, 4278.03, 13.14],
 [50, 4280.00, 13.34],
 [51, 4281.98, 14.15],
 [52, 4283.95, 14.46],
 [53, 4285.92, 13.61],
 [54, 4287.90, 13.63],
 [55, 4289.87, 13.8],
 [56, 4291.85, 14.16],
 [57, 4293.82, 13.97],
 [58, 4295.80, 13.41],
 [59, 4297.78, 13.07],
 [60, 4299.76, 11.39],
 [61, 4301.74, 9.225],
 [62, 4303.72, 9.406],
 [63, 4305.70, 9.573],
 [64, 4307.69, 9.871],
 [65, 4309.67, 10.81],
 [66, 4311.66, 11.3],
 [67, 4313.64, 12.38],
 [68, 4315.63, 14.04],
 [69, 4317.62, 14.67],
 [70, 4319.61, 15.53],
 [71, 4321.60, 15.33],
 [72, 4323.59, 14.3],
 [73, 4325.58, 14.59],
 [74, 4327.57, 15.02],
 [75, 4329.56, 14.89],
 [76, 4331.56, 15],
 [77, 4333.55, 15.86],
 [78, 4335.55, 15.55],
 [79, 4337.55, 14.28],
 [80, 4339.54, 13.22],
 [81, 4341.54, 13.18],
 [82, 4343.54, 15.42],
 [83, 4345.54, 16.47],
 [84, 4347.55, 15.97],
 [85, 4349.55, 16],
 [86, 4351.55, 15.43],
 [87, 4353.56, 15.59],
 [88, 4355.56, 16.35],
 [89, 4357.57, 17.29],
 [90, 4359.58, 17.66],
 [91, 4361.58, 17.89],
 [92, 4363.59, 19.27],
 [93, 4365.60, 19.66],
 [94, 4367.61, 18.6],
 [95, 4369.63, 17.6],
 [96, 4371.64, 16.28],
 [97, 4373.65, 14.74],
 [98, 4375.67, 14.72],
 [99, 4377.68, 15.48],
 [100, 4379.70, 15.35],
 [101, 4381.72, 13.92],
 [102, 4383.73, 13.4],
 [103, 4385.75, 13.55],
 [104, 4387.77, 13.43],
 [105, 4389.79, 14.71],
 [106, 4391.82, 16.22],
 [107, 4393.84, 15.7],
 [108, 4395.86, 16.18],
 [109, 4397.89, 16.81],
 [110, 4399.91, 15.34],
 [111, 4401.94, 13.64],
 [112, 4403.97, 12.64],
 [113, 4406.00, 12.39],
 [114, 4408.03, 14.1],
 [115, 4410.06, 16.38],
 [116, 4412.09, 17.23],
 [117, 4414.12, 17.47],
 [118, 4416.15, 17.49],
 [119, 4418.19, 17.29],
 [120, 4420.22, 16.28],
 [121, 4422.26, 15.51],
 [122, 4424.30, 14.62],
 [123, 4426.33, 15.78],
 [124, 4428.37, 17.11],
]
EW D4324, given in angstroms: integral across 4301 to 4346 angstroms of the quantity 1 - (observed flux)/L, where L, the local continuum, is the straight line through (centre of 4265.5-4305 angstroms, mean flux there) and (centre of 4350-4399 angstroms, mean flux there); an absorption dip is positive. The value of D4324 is 2.5 angstroms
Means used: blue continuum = 12.8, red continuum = 16.1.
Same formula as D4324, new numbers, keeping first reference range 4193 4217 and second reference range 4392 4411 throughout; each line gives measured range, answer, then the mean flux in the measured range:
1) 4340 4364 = -3.02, 16.2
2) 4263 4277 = 0.71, 13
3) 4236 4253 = -0.28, 13.7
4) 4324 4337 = -0.79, 15.1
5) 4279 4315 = 4.12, 12.3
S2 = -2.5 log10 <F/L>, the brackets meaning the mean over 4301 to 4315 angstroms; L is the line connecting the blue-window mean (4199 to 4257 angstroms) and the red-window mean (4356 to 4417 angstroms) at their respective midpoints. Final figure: 0.36 mag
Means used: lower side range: 13.4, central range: 10.5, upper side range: 15.8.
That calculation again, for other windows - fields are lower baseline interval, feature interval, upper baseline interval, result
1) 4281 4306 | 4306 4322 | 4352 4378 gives 0.10 mag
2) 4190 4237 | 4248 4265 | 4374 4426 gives 0.03 mag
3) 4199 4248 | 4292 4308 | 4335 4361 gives 0.28 mag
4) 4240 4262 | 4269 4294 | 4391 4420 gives 0.05 mag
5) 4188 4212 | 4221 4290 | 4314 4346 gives 0.04 mag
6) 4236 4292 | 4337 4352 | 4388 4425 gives -0.03 mag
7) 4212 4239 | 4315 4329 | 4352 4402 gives 0.01 mag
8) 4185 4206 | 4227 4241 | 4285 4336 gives 0.01 mag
